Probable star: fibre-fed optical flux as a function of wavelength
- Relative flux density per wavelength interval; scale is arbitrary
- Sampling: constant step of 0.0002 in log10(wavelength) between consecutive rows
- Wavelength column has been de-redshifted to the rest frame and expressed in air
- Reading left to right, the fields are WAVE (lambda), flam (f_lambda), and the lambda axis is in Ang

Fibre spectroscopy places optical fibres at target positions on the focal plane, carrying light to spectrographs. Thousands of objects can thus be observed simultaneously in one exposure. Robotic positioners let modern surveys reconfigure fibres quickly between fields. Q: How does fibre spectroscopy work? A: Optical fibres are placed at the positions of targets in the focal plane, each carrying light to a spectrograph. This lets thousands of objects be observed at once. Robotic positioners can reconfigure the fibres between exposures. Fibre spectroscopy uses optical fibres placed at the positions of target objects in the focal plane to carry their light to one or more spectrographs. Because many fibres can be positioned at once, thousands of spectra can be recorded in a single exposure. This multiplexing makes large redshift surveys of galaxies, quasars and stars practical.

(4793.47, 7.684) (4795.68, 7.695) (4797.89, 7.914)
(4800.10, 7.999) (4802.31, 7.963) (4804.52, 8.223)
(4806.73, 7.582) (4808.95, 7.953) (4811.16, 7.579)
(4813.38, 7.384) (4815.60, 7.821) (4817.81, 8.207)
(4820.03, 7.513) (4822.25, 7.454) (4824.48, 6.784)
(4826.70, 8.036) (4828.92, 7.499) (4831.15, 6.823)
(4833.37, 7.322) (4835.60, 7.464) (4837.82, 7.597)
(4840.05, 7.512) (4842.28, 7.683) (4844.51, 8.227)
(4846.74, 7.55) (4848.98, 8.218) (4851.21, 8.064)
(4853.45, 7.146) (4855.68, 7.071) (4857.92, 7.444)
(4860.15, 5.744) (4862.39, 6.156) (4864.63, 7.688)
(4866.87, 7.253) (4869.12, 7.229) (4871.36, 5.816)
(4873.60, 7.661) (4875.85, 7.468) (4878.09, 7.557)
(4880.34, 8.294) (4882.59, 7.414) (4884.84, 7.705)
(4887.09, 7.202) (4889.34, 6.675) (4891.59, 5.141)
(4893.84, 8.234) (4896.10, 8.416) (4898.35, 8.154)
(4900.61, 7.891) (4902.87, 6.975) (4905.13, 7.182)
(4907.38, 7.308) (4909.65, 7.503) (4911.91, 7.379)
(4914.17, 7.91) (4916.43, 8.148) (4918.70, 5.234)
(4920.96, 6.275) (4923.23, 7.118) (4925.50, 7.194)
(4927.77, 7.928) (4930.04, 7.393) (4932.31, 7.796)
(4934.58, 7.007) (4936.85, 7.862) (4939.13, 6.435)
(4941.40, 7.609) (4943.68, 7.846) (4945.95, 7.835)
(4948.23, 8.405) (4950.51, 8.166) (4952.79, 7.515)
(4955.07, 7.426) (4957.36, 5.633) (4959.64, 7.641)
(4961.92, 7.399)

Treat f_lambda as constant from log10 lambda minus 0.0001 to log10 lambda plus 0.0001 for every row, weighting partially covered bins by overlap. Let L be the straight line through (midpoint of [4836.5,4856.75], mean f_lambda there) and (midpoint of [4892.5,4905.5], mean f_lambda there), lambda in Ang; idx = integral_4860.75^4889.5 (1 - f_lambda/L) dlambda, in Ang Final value 1.9 Ang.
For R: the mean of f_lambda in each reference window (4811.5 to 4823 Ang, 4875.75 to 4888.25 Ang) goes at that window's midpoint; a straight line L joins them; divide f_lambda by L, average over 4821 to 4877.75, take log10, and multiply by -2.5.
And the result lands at 0.05 mag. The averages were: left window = 7.68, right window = 7.62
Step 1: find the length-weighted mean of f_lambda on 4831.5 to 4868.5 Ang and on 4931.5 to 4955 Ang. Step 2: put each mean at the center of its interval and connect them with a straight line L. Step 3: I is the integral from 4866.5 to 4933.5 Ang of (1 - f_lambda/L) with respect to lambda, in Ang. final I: 1.8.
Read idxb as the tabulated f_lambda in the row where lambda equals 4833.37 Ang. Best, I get 7.322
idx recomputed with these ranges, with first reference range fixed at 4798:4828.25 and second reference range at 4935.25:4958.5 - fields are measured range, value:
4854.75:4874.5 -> 1.93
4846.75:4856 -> -0.01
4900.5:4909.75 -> 0.30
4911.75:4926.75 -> 0.99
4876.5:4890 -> 0.16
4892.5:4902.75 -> -0.58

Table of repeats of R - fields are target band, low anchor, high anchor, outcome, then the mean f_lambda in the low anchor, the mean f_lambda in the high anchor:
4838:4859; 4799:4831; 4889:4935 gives -0.014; 7.69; 7.29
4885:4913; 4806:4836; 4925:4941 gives 0.012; 7.53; 7.39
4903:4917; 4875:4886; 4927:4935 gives 0.015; 7.69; 7.56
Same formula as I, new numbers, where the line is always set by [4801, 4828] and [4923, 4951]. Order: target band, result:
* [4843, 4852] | -0.4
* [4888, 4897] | 0.6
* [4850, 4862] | 1.0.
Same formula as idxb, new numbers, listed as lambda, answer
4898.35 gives 8.154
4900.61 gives 7.891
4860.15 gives 5.744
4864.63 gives 7.688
